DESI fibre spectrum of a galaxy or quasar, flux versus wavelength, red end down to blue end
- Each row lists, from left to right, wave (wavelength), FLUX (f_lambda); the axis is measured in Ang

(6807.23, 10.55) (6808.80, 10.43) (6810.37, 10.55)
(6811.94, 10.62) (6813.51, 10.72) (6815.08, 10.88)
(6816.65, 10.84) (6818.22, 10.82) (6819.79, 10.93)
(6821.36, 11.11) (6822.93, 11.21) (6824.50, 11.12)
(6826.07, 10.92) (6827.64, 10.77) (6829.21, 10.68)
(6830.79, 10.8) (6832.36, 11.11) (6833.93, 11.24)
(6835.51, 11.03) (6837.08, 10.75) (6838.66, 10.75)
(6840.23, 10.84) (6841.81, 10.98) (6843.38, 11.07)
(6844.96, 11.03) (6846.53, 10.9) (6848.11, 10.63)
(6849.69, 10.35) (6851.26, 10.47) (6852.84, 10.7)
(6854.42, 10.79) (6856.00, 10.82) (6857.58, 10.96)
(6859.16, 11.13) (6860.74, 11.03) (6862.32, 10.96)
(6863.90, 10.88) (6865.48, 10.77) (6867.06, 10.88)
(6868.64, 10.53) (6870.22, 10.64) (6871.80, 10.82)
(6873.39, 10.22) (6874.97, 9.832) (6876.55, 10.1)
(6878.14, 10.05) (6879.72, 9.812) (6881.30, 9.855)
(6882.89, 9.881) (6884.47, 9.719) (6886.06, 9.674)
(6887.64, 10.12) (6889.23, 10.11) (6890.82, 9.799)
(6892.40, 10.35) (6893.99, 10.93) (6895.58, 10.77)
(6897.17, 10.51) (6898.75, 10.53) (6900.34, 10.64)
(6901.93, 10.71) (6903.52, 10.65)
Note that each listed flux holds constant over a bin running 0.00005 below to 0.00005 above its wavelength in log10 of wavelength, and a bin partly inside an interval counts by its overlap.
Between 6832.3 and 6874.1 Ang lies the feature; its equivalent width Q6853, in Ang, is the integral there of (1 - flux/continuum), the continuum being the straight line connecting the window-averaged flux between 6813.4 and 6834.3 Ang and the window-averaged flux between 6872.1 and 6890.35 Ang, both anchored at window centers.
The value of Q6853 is -1.53 Ang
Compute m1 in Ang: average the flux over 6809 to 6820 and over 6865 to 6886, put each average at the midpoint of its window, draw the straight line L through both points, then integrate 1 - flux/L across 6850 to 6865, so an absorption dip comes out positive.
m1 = -0.69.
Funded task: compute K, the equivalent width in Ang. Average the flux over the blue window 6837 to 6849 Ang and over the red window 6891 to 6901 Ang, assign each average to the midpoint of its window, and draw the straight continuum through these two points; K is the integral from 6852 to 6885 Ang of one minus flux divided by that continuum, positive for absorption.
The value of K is 0.7 Ang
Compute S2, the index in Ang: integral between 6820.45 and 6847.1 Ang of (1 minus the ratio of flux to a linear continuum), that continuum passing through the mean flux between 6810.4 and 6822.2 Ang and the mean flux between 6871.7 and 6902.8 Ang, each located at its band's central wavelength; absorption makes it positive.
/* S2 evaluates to -0.71 Ang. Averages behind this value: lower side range 10.8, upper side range 10.2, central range 11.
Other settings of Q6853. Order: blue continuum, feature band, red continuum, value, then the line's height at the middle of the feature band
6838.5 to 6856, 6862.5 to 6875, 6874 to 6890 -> -0.5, 10.2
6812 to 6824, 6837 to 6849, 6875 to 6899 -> -0.3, 10.6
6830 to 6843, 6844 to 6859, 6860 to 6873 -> 0.2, 10.9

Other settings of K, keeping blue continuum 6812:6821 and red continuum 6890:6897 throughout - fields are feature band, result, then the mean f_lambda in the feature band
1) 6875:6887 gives 0.74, 9.88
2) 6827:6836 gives -0.15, 10.9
